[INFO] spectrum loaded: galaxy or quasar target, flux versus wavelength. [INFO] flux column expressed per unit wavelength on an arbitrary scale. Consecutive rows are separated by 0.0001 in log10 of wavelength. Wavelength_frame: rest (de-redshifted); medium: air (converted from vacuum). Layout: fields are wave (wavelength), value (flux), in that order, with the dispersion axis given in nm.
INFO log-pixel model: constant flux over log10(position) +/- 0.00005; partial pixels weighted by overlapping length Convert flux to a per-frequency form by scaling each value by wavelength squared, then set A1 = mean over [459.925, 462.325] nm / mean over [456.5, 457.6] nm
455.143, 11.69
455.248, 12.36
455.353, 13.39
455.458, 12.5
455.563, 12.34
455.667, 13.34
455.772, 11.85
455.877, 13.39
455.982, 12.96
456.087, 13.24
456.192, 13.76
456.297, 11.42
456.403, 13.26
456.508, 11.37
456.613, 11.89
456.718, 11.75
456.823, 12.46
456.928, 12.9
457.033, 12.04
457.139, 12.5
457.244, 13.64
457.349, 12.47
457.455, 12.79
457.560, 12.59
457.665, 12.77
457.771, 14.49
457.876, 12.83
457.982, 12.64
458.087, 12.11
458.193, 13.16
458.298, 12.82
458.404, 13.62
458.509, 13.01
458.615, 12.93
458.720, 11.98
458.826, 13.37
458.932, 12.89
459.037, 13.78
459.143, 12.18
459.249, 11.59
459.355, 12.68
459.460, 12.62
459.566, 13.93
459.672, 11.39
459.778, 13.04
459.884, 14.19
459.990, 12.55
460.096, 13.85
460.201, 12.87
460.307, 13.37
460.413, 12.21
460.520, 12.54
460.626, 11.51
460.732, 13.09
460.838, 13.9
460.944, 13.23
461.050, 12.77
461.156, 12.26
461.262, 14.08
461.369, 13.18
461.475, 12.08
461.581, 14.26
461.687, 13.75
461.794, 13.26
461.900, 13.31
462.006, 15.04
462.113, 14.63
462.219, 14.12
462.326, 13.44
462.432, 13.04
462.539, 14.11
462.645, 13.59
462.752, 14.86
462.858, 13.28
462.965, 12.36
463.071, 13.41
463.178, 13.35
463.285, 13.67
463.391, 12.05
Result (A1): 1.09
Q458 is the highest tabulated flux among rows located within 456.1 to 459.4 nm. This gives 14.49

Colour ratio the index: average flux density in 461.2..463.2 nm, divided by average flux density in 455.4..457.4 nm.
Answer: 1.08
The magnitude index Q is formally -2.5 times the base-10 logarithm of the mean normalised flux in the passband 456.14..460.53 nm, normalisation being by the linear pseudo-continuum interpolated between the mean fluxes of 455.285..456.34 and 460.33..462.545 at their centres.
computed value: 0.02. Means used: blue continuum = 12.8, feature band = 12.8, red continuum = 13.3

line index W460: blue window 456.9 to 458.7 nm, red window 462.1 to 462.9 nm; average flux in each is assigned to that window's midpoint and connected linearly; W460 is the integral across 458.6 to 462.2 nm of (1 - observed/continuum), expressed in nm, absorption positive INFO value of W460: 0.09 nm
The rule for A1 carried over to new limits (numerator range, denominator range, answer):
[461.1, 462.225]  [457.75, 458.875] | 1.07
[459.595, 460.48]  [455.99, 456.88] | 1.06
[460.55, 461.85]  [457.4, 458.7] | 1.03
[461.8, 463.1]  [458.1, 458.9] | 1.08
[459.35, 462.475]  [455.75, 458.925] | 1.05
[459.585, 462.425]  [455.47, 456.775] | 1.08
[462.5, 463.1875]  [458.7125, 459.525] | 1.09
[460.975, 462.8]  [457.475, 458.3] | 1.07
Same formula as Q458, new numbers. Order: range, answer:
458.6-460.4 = 14.19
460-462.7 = 15.04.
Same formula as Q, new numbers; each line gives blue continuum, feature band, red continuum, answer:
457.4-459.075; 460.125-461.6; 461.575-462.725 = 0.05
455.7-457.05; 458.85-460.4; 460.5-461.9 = 0.00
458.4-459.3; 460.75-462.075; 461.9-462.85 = 0.02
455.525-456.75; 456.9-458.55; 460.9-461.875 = -0.01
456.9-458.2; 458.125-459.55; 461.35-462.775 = 0.02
